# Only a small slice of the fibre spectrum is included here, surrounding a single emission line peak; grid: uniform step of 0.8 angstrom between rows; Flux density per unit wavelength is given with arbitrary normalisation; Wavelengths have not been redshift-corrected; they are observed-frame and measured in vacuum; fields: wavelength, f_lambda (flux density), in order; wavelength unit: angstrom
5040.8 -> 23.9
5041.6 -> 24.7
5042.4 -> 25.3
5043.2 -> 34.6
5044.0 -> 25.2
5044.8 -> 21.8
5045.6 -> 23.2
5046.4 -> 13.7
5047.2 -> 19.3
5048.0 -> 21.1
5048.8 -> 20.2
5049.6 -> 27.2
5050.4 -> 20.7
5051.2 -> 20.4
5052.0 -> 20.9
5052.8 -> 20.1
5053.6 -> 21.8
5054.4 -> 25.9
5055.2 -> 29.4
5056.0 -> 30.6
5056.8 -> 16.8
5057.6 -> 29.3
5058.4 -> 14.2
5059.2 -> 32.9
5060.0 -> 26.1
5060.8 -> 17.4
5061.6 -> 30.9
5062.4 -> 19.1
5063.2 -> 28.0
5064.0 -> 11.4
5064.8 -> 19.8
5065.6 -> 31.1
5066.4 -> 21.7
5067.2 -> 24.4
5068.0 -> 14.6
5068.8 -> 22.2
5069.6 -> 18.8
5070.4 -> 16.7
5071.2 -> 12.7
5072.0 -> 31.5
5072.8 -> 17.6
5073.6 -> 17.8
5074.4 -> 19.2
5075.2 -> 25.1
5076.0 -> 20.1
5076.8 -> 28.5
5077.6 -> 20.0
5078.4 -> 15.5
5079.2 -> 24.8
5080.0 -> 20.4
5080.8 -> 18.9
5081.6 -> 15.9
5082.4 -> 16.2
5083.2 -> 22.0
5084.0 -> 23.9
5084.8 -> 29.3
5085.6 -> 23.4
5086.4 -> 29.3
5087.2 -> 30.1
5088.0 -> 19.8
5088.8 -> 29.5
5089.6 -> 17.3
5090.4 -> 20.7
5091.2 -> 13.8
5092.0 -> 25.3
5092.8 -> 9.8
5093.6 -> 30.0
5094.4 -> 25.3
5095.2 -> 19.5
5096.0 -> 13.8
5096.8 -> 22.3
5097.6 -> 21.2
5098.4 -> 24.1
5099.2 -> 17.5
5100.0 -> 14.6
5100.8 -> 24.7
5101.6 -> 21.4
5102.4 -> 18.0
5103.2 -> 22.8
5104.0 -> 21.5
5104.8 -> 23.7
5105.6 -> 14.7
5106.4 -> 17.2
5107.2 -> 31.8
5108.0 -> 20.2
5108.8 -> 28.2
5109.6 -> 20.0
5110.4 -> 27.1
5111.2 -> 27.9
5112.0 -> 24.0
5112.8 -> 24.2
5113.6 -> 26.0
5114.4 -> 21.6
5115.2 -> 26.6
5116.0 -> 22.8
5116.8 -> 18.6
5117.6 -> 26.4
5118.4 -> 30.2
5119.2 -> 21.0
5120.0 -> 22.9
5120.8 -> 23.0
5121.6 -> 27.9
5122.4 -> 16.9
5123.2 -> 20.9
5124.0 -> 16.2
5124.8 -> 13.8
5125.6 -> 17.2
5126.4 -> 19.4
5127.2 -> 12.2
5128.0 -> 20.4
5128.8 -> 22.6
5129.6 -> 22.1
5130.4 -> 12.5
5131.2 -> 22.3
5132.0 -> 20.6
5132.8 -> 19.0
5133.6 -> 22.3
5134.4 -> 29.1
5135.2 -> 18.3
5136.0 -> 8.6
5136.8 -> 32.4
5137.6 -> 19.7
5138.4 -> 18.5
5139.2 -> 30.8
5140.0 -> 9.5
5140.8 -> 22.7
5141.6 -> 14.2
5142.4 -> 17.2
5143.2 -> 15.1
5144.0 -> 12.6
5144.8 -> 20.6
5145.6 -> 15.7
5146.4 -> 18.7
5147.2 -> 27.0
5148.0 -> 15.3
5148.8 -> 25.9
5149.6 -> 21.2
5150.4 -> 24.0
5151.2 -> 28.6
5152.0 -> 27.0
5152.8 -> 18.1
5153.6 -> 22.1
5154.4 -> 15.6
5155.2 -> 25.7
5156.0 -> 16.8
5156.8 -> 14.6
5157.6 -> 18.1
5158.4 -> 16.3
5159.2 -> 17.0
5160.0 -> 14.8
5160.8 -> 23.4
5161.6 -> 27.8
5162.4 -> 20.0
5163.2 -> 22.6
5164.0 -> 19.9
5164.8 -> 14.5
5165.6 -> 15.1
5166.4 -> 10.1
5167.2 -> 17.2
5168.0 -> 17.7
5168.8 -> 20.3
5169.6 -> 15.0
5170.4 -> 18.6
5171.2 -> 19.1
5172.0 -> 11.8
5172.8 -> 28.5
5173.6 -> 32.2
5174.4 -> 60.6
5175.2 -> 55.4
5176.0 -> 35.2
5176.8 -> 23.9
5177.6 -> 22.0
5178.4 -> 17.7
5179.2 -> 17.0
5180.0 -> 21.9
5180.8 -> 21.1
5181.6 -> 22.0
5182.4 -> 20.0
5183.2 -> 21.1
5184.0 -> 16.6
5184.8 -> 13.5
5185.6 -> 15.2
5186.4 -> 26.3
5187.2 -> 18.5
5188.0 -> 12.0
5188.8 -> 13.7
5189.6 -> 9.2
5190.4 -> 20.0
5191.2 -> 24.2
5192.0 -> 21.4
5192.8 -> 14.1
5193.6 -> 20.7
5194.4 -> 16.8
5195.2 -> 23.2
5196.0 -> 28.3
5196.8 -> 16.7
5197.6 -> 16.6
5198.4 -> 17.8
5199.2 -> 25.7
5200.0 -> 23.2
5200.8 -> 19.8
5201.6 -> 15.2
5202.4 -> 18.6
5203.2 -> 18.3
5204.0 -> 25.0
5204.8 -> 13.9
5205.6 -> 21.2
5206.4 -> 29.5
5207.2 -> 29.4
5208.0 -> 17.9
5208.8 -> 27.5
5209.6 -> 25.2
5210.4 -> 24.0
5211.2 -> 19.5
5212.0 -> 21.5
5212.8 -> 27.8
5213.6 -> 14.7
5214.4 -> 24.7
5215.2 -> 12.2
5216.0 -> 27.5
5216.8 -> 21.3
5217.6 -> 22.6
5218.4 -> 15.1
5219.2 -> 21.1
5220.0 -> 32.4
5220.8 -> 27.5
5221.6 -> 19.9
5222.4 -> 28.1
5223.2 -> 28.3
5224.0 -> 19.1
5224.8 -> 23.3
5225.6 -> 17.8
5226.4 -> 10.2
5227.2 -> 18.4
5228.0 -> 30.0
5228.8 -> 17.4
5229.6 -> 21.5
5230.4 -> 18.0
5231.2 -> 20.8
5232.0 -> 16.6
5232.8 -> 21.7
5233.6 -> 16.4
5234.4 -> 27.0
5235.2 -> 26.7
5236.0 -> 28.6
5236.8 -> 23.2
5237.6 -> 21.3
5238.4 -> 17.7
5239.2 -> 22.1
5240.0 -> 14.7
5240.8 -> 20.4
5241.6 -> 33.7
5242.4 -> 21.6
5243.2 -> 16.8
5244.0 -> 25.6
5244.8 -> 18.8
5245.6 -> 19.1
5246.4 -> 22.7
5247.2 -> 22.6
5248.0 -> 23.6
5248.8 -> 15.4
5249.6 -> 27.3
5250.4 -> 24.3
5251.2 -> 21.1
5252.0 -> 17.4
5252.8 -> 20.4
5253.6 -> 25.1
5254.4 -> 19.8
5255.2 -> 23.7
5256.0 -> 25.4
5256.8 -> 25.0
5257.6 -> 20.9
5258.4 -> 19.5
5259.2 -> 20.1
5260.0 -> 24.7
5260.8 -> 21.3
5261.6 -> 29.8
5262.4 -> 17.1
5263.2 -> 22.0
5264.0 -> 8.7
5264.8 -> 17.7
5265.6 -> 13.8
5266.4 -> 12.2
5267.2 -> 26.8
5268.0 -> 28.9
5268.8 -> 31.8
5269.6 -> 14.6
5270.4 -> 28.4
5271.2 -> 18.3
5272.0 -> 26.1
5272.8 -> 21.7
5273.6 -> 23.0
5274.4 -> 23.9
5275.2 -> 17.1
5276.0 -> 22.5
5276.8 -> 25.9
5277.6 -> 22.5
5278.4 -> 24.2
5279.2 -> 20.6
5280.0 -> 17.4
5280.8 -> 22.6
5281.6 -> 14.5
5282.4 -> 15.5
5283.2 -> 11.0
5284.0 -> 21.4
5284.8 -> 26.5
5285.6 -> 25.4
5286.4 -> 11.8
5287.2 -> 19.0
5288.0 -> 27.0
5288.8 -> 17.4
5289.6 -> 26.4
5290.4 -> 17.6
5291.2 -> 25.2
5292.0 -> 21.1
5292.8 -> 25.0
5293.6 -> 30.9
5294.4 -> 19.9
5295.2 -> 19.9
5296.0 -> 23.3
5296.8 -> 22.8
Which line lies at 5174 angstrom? H-gamma 4340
